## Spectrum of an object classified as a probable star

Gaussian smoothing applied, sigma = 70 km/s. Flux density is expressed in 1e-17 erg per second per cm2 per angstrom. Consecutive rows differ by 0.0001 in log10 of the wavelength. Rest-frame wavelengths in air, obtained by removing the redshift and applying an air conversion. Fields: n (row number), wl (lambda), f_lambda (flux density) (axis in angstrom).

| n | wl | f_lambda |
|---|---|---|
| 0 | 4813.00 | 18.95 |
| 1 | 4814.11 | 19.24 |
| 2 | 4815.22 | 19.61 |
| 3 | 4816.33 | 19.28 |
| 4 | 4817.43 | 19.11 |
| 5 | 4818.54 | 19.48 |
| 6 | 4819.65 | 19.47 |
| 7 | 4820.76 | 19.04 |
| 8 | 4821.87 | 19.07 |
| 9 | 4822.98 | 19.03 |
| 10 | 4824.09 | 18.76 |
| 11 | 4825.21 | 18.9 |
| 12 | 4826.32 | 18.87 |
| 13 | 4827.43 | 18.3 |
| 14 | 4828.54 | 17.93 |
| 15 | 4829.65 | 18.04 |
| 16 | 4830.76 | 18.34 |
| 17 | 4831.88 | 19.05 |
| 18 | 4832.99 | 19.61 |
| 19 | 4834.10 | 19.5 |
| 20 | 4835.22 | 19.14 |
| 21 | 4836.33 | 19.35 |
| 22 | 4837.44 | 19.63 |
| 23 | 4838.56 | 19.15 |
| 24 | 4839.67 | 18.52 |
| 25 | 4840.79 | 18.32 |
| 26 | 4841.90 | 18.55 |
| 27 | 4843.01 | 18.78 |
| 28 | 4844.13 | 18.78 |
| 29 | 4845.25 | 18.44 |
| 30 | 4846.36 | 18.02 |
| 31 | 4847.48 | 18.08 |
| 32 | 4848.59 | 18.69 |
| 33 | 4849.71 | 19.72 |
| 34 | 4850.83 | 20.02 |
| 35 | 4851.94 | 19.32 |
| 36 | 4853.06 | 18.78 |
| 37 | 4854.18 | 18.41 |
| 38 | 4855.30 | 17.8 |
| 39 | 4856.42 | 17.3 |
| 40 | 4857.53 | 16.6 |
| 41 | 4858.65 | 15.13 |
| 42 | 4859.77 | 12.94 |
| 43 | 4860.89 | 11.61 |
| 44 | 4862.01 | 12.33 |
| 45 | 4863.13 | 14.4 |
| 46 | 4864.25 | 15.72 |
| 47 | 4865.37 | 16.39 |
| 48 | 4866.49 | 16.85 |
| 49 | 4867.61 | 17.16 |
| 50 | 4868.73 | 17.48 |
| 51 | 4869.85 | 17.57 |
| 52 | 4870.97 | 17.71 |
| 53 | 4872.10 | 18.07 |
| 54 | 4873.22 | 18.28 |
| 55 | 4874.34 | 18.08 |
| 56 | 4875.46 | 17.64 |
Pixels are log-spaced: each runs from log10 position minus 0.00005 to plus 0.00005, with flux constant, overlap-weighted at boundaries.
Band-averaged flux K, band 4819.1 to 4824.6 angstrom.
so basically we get 19.1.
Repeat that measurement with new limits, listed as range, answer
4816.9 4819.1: 19.3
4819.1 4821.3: 19.3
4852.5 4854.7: 18.6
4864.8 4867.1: 16.6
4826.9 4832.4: 18.3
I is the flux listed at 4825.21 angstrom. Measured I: 18.9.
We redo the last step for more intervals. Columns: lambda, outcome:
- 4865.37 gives 16.39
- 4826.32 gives 18.87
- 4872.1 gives 18.07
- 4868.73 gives 17.48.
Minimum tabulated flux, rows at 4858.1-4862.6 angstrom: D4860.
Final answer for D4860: 11.61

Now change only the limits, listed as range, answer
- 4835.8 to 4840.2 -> 18.52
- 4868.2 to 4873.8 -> 17.48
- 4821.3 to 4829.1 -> 17.93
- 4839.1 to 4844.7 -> 18.32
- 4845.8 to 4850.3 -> 18.02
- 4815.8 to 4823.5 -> 19.03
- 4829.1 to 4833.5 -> 18.04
